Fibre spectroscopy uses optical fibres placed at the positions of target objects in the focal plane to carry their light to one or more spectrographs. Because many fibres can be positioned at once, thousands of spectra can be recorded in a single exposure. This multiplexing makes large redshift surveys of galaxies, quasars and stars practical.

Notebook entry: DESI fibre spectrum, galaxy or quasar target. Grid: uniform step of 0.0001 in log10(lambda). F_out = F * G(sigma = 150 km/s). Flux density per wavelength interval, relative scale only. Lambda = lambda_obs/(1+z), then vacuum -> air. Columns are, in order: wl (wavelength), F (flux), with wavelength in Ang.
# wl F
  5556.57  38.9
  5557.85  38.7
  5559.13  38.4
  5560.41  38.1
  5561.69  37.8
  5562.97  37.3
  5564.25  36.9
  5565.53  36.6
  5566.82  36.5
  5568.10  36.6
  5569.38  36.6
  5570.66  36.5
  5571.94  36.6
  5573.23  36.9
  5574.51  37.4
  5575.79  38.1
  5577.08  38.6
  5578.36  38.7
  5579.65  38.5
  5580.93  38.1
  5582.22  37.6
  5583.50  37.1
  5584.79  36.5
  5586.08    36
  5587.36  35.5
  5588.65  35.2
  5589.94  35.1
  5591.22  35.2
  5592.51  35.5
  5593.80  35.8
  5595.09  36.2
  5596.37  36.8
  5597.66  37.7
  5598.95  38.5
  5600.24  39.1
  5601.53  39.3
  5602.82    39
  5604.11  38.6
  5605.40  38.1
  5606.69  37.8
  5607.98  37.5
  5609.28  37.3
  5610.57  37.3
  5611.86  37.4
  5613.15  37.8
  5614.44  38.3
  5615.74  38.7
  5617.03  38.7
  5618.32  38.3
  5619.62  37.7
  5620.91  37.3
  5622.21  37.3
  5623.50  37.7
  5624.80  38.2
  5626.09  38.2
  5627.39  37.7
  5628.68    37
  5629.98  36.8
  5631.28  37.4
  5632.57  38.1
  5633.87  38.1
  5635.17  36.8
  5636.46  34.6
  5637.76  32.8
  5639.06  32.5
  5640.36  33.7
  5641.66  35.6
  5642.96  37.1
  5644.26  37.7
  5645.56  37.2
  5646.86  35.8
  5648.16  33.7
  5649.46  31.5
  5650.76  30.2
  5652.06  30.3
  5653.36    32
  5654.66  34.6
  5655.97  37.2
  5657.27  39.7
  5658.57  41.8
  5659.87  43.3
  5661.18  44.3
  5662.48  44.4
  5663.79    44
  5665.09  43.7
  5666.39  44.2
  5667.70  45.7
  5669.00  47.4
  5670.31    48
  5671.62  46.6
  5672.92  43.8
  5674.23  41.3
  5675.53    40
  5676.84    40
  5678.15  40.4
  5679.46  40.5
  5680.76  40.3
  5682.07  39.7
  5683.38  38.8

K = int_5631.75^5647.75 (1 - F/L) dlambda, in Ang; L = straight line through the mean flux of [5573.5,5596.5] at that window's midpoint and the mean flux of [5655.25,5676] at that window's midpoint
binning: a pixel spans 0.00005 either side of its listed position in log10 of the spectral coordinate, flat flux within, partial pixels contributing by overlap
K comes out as 2.13 Ang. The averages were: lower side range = 36.8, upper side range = 43.5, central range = 35.8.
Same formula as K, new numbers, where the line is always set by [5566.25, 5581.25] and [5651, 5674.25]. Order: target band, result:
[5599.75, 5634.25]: 1.3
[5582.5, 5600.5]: 0.9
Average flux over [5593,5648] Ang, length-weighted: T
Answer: 37.2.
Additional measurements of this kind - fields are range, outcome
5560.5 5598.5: 36.9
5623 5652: 35.7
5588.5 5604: 37.1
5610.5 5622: 37.9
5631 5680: 38.9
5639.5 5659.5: 35.3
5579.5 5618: 37.3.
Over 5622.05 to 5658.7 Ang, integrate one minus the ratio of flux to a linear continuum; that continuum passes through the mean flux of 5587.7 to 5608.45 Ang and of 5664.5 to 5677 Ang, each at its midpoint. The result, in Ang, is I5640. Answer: 4.8 Ang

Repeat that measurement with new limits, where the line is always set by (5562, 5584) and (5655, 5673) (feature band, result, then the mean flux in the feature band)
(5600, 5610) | 0.3 Ang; 38.3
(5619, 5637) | 1.7 Ang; 37.4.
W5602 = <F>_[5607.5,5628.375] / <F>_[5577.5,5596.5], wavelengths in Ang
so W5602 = 1.0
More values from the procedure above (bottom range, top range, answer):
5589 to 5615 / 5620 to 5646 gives 0.98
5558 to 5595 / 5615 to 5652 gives 0.98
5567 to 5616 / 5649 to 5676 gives 1.09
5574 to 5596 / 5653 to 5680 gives 1.15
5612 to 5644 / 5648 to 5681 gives 1.10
